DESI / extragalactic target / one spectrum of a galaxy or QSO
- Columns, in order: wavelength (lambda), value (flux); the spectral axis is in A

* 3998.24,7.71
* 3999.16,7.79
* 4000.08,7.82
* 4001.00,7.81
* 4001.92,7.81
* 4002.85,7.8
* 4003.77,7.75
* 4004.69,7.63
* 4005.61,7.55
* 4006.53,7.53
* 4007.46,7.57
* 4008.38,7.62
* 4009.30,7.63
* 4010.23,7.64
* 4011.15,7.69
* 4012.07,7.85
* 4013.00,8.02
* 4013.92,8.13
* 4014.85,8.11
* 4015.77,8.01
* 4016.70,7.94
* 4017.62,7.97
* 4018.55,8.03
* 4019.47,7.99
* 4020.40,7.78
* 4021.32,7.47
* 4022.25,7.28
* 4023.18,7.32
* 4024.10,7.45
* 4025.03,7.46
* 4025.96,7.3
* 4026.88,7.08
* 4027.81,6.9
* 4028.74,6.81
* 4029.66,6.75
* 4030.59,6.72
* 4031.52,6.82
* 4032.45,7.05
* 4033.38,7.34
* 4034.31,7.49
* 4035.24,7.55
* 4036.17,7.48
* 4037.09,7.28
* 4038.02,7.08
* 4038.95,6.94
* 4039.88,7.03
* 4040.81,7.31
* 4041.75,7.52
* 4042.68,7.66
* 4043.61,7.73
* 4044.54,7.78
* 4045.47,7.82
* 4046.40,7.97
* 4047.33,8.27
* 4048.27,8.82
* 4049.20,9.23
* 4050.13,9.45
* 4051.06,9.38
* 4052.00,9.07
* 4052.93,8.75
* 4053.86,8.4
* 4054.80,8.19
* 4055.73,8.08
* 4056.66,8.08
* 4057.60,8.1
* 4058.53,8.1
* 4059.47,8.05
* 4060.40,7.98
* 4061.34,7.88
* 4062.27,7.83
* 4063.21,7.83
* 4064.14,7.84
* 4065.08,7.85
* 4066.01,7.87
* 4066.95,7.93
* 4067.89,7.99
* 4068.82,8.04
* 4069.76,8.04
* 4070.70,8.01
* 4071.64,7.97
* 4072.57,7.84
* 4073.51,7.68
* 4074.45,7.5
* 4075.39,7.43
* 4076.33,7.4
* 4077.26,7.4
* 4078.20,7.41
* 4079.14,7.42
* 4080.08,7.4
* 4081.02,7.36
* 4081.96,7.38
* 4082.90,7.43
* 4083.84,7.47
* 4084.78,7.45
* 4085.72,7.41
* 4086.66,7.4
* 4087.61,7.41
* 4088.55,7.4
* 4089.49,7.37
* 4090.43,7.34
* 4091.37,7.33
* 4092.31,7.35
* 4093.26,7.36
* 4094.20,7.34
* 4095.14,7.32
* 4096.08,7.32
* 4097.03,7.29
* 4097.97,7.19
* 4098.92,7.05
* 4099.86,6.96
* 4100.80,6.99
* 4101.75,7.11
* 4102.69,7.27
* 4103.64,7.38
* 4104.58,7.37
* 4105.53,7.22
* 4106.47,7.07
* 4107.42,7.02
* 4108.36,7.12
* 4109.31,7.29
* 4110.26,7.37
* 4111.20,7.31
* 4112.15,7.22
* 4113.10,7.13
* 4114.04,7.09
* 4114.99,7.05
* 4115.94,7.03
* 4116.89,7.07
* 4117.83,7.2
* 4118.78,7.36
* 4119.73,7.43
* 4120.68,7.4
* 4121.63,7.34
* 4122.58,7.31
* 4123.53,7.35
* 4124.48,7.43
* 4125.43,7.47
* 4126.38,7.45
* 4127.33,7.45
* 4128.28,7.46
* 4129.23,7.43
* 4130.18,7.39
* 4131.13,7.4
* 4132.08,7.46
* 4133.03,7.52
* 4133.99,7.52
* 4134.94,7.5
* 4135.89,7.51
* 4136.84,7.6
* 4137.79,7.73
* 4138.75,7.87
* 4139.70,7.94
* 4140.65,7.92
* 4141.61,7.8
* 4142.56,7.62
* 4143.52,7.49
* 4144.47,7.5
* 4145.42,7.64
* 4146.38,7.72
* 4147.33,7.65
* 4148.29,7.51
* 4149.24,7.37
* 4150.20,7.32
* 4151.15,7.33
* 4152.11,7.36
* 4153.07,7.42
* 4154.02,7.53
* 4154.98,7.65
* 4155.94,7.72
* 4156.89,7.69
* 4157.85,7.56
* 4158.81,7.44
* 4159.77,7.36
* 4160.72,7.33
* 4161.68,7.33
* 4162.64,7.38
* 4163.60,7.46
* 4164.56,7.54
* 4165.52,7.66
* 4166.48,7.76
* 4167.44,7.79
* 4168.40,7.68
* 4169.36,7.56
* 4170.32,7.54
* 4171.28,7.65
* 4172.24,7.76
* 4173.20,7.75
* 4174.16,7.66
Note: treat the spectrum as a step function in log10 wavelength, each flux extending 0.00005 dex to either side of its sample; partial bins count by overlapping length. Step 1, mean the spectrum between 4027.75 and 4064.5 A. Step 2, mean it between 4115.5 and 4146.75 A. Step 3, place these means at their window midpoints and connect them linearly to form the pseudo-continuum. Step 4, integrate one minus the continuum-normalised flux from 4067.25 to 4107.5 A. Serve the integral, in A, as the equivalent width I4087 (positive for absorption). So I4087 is 1.3 A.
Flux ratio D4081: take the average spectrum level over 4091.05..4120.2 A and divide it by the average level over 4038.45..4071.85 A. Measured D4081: 0.89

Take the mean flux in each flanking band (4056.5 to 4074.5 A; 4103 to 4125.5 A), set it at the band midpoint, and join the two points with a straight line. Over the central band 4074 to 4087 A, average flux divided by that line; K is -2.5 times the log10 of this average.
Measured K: 0.042 mag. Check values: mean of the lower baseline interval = 7.93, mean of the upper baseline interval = 7.25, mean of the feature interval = 7.42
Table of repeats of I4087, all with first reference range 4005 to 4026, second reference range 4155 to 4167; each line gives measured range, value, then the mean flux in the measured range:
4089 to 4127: 1.7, 7.25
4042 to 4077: -2.0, 8.1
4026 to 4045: 1.2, 7.22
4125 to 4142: 0.0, 7.58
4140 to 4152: 0.0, 7.57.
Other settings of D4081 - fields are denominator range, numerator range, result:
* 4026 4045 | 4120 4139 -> 1.04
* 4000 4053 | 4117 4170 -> 0.98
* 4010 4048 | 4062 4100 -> 1.00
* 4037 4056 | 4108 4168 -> 0.92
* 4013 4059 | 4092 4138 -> 0.94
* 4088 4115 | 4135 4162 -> 1.05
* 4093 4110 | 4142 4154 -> 1.04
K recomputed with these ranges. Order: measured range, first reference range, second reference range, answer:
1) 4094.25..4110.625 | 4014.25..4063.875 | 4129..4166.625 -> 0.06 mag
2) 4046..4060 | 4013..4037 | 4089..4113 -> -0.16 mag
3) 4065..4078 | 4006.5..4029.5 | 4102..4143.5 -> -0.04 mag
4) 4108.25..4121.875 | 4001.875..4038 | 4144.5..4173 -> 0.05 mag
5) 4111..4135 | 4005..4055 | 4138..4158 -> 0.04 mag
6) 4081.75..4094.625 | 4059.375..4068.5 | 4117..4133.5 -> 0.05 mag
